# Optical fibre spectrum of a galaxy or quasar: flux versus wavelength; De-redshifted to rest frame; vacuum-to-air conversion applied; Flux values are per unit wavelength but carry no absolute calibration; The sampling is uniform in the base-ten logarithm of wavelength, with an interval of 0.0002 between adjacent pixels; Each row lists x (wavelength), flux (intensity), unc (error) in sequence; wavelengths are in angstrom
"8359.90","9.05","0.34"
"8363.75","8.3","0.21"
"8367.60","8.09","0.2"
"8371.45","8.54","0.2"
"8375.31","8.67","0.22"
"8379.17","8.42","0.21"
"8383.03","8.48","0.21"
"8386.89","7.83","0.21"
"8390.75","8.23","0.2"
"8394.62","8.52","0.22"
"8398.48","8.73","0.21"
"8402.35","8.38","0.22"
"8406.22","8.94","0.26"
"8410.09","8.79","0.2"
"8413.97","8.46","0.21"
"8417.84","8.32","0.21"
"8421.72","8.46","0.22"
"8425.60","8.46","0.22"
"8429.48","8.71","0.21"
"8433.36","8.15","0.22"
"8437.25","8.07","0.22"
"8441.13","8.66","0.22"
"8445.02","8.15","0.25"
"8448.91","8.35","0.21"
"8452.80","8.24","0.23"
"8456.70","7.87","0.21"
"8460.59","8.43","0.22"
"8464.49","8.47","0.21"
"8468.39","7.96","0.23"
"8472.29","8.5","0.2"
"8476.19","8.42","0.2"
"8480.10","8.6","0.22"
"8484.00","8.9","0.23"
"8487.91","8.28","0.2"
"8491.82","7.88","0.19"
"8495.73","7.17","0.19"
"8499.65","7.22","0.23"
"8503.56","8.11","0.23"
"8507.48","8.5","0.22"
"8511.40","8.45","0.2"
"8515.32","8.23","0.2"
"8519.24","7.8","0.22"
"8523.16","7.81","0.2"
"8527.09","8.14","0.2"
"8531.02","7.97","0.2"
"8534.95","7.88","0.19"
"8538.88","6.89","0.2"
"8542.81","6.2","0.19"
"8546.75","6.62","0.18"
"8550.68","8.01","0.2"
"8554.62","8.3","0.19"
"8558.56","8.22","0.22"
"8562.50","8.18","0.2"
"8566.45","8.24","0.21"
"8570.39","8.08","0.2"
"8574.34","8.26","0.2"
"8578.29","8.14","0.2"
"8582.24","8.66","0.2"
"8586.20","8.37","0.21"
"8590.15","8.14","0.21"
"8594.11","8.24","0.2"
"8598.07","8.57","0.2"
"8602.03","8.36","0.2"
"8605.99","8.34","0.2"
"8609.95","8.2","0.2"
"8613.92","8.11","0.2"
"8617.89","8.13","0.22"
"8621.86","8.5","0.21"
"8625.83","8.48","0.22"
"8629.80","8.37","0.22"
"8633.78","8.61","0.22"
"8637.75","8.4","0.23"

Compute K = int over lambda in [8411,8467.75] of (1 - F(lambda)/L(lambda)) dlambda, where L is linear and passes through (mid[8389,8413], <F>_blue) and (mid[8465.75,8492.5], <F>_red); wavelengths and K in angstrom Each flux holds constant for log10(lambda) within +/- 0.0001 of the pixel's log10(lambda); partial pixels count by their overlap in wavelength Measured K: 1.0 angstrom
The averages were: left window 8.59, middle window 8.34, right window 8.39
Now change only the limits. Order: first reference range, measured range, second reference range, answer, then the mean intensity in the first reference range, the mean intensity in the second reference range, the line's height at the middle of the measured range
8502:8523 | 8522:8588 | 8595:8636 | 3.0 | 8.19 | 8.36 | 8.26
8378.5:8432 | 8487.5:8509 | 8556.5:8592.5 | 1.4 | 8.48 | 8.25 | 8.36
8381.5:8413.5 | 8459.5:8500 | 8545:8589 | 0.5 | 8.49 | 8.11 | 8.3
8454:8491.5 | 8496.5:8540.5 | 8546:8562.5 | 1.2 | 8.36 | 7.92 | 8.11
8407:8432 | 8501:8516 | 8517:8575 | -0.5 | 8.54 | 7.77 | 8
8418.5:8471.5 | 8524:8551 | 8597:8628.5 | 3.1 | 8.31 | 8.33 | 8.32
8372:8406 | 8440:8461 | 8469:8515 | 0.1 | 8.44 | 8.18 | 8.28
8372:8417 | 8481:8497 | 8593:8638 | 0.6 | 8.49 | 8.36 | 8.44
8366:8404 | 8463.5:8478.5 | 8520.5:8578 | -0.5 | 8.39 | 7.78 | 8.07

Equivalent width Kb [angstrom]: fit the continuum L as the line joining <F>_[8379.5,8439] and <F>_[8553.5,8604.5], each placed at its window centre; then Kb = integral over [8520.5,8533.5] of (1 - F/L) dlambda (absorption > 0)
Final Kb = 0.58 angstrom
